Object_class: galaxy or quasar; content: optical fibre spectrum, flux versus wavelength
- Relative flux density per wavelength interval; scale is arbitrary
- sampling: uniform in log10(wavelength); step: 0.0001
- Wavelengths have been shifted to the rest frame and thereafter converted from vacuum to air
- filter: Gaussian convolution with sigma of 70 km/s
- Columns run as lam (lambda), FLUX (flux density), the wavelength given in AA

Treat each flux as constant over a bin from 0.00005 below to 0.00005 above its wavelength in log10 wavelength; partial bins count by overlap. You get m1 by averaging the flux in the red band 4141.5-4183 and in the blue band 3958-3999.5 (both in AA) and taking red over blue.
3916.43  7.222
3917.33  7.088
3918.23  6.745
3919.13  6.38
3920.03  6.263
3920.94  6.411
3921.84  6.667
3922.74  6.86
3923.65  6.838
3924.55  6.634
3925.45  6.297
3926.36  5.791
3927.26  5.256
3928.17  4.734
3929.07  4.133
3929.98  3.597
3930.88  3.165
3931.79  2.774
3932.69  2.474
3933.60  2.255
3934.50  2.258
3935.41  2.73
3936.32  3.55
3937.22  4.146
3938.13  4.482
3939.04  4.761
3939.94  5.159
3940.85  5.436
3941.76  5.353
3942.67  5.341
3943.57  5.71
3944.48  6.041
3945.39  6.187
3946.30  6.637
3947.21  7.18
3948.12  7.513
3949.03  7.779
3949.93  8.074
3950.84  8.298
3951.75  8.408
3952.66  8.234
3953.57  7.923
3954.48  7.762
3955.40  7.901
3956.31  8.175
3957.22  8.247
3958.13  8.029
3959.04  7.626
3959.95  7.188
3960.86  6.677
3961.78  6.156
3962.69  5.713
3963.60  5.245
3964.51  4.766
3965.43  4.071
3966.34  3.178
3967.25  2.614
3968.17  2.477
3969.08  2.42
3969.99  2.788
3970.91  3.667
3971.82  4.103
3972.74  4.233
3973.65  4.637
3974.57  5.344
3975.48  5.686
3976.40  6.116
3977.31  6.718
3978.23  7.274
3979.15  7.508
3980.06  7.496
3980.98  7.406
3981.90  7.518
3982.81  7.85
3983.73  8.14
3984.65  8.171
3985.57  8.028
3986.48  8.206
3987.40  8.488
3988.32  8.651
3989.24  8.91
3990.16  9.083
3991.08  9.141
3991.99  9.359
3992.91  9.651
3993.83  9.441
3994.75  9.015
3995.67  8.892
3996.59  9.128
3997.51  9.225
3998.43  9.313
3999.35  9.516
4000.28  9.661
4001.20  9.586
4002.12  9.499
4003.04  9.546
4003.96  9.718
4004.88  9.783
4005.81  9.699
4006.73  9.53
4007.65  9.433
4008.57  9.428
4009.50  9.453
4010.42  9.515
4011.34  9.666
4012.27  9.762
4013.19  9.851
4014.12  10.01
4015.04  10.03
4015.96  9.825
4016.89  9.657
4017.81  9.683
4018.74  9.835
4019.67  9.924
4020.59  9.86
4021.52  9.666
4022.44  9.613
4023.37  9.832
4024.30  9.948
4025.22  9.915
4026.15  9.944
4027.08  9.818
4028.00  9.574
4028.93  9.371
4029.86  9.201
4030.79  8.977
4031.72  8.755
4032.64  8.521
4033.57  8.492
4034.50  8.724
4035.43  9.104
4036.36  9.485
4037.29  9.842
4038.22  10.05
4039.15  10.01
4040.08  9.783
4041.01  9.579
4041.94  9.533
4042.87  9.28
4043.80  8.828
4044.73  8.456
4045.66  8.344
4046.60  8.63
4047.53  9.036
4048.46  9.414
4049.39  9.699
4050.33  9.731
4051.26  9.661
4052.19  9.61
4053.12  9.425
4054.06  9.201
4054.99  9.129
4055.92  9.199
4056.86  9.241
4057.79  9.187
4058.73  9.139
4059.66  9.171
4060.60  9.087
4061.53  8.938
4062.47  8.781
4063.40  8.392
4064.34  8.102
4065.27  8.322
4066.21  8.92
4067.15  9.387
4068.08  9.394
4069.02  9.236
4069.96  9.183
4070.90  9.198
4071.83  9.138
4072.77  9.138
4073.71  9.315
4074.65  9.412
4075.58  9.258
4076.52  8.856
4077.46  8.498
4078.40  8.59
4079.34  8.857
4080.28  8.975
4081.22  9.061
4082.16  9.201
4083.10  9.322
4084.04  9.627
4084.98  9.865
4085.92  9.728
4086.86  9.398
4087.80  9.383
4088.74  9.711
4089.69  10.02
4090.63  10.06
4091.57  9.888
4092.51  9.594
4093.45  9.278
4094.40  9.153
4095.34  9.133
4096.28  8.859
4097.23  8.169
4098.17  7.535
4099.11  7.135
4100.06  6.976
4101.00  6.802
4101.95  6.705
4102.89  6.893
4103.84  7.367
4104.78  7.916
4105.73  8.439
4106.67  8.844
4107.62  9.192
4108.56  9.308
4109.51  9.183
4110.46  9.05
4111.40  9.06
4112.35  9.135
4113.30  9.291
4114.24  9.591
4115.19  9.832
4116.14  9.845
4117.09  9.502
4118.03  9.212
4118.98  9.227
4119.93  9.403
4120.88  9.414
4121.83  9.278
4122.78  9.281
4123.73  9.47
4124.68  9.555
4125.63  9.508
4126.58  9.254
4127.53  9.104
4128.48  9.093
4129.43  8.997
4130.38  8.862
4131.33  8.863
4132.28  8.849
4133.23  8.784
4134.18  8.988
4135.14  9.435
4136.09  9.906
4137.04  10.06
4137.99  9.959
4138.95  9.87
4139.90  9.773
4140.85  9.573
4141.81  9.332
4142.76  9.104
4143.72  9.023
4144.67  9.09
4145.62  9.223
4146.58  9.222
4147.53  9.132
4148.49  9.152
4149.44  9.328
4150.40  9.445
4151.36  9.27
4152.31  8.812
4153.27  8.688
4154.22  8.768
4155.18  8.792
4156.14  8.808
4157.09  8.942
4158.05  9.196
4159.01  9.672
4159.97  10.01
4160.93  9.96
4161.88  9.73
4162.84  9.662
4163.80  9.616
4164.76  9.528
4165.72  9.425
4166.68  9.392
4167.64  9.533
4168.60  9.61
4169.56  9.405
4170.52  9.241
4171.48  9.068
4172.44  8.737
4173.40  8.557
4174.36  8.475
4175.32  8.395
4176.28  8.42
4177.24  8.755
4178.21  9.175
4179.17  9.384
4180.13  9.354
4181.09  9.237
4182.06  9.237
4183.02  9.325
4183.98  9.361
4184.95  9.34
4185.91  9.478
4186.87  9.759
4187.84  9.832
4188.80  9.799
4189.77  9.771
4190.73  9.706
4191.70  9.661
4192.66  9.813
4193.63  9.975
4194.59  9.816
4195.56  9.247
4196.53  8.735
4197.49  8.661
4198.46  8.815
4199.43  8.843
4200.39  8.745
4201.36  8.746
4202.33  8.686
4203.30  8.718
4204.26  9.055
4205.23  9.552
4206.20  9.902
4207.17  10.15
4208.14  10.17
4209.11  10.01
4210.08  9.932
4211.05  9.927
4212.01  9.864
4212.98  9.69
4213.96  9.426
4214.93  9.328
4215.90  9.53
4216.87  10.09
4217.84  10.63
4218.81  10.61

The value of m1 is 1.35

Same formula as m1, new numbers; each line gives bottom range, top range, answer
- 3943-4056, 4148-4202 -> 1.12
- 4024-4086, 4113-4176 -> 1.01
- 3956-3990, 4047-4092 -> 1.48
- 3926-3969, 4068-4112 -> 1.60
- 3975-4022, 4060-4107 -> 0.99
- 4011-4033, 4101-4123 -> 0.92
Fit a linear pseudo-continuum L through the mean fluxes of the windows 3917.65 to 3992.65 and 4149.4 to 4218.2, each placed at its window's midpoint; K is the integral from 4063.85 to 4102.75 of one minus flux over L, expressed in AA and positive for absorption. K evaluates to -4.97 AA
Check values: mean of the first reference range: 6.08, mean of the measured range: 8.92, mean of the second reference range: 9.35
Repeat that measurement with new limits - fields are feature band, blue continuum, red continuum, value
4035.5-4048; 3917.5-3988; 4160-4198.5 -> -3.5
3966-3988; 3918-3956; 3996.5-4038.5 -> 5.3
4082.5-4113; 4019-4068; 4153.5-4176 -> 1.6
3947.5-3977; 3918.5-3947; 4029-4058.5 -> 0.3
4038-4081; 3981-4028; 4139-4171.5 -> 0.9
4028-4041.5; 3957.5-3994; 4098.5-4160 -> -3.3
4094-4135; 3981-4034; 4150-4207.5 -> 2.1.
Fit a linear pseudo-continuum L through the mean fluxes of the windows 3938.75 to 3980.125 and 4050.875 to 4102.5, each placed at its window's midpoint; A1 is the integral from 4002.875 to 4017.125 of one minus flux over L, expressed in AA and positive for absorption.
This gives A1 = -4.6 AA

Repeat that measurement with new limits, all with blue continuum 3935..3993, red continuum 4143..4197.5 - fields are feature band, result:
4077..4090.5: -2.1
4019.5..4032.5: -4.1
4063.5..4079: -2.1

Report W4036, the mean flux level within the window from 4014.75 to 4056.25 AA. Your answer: 9.43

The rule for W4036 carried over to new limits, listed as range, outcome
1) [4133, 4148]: 9.42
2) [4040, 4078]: 9.11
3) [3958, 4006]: 7.2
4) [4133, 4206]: 9.28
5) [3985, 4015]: 9.33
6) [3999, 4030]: 9.69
